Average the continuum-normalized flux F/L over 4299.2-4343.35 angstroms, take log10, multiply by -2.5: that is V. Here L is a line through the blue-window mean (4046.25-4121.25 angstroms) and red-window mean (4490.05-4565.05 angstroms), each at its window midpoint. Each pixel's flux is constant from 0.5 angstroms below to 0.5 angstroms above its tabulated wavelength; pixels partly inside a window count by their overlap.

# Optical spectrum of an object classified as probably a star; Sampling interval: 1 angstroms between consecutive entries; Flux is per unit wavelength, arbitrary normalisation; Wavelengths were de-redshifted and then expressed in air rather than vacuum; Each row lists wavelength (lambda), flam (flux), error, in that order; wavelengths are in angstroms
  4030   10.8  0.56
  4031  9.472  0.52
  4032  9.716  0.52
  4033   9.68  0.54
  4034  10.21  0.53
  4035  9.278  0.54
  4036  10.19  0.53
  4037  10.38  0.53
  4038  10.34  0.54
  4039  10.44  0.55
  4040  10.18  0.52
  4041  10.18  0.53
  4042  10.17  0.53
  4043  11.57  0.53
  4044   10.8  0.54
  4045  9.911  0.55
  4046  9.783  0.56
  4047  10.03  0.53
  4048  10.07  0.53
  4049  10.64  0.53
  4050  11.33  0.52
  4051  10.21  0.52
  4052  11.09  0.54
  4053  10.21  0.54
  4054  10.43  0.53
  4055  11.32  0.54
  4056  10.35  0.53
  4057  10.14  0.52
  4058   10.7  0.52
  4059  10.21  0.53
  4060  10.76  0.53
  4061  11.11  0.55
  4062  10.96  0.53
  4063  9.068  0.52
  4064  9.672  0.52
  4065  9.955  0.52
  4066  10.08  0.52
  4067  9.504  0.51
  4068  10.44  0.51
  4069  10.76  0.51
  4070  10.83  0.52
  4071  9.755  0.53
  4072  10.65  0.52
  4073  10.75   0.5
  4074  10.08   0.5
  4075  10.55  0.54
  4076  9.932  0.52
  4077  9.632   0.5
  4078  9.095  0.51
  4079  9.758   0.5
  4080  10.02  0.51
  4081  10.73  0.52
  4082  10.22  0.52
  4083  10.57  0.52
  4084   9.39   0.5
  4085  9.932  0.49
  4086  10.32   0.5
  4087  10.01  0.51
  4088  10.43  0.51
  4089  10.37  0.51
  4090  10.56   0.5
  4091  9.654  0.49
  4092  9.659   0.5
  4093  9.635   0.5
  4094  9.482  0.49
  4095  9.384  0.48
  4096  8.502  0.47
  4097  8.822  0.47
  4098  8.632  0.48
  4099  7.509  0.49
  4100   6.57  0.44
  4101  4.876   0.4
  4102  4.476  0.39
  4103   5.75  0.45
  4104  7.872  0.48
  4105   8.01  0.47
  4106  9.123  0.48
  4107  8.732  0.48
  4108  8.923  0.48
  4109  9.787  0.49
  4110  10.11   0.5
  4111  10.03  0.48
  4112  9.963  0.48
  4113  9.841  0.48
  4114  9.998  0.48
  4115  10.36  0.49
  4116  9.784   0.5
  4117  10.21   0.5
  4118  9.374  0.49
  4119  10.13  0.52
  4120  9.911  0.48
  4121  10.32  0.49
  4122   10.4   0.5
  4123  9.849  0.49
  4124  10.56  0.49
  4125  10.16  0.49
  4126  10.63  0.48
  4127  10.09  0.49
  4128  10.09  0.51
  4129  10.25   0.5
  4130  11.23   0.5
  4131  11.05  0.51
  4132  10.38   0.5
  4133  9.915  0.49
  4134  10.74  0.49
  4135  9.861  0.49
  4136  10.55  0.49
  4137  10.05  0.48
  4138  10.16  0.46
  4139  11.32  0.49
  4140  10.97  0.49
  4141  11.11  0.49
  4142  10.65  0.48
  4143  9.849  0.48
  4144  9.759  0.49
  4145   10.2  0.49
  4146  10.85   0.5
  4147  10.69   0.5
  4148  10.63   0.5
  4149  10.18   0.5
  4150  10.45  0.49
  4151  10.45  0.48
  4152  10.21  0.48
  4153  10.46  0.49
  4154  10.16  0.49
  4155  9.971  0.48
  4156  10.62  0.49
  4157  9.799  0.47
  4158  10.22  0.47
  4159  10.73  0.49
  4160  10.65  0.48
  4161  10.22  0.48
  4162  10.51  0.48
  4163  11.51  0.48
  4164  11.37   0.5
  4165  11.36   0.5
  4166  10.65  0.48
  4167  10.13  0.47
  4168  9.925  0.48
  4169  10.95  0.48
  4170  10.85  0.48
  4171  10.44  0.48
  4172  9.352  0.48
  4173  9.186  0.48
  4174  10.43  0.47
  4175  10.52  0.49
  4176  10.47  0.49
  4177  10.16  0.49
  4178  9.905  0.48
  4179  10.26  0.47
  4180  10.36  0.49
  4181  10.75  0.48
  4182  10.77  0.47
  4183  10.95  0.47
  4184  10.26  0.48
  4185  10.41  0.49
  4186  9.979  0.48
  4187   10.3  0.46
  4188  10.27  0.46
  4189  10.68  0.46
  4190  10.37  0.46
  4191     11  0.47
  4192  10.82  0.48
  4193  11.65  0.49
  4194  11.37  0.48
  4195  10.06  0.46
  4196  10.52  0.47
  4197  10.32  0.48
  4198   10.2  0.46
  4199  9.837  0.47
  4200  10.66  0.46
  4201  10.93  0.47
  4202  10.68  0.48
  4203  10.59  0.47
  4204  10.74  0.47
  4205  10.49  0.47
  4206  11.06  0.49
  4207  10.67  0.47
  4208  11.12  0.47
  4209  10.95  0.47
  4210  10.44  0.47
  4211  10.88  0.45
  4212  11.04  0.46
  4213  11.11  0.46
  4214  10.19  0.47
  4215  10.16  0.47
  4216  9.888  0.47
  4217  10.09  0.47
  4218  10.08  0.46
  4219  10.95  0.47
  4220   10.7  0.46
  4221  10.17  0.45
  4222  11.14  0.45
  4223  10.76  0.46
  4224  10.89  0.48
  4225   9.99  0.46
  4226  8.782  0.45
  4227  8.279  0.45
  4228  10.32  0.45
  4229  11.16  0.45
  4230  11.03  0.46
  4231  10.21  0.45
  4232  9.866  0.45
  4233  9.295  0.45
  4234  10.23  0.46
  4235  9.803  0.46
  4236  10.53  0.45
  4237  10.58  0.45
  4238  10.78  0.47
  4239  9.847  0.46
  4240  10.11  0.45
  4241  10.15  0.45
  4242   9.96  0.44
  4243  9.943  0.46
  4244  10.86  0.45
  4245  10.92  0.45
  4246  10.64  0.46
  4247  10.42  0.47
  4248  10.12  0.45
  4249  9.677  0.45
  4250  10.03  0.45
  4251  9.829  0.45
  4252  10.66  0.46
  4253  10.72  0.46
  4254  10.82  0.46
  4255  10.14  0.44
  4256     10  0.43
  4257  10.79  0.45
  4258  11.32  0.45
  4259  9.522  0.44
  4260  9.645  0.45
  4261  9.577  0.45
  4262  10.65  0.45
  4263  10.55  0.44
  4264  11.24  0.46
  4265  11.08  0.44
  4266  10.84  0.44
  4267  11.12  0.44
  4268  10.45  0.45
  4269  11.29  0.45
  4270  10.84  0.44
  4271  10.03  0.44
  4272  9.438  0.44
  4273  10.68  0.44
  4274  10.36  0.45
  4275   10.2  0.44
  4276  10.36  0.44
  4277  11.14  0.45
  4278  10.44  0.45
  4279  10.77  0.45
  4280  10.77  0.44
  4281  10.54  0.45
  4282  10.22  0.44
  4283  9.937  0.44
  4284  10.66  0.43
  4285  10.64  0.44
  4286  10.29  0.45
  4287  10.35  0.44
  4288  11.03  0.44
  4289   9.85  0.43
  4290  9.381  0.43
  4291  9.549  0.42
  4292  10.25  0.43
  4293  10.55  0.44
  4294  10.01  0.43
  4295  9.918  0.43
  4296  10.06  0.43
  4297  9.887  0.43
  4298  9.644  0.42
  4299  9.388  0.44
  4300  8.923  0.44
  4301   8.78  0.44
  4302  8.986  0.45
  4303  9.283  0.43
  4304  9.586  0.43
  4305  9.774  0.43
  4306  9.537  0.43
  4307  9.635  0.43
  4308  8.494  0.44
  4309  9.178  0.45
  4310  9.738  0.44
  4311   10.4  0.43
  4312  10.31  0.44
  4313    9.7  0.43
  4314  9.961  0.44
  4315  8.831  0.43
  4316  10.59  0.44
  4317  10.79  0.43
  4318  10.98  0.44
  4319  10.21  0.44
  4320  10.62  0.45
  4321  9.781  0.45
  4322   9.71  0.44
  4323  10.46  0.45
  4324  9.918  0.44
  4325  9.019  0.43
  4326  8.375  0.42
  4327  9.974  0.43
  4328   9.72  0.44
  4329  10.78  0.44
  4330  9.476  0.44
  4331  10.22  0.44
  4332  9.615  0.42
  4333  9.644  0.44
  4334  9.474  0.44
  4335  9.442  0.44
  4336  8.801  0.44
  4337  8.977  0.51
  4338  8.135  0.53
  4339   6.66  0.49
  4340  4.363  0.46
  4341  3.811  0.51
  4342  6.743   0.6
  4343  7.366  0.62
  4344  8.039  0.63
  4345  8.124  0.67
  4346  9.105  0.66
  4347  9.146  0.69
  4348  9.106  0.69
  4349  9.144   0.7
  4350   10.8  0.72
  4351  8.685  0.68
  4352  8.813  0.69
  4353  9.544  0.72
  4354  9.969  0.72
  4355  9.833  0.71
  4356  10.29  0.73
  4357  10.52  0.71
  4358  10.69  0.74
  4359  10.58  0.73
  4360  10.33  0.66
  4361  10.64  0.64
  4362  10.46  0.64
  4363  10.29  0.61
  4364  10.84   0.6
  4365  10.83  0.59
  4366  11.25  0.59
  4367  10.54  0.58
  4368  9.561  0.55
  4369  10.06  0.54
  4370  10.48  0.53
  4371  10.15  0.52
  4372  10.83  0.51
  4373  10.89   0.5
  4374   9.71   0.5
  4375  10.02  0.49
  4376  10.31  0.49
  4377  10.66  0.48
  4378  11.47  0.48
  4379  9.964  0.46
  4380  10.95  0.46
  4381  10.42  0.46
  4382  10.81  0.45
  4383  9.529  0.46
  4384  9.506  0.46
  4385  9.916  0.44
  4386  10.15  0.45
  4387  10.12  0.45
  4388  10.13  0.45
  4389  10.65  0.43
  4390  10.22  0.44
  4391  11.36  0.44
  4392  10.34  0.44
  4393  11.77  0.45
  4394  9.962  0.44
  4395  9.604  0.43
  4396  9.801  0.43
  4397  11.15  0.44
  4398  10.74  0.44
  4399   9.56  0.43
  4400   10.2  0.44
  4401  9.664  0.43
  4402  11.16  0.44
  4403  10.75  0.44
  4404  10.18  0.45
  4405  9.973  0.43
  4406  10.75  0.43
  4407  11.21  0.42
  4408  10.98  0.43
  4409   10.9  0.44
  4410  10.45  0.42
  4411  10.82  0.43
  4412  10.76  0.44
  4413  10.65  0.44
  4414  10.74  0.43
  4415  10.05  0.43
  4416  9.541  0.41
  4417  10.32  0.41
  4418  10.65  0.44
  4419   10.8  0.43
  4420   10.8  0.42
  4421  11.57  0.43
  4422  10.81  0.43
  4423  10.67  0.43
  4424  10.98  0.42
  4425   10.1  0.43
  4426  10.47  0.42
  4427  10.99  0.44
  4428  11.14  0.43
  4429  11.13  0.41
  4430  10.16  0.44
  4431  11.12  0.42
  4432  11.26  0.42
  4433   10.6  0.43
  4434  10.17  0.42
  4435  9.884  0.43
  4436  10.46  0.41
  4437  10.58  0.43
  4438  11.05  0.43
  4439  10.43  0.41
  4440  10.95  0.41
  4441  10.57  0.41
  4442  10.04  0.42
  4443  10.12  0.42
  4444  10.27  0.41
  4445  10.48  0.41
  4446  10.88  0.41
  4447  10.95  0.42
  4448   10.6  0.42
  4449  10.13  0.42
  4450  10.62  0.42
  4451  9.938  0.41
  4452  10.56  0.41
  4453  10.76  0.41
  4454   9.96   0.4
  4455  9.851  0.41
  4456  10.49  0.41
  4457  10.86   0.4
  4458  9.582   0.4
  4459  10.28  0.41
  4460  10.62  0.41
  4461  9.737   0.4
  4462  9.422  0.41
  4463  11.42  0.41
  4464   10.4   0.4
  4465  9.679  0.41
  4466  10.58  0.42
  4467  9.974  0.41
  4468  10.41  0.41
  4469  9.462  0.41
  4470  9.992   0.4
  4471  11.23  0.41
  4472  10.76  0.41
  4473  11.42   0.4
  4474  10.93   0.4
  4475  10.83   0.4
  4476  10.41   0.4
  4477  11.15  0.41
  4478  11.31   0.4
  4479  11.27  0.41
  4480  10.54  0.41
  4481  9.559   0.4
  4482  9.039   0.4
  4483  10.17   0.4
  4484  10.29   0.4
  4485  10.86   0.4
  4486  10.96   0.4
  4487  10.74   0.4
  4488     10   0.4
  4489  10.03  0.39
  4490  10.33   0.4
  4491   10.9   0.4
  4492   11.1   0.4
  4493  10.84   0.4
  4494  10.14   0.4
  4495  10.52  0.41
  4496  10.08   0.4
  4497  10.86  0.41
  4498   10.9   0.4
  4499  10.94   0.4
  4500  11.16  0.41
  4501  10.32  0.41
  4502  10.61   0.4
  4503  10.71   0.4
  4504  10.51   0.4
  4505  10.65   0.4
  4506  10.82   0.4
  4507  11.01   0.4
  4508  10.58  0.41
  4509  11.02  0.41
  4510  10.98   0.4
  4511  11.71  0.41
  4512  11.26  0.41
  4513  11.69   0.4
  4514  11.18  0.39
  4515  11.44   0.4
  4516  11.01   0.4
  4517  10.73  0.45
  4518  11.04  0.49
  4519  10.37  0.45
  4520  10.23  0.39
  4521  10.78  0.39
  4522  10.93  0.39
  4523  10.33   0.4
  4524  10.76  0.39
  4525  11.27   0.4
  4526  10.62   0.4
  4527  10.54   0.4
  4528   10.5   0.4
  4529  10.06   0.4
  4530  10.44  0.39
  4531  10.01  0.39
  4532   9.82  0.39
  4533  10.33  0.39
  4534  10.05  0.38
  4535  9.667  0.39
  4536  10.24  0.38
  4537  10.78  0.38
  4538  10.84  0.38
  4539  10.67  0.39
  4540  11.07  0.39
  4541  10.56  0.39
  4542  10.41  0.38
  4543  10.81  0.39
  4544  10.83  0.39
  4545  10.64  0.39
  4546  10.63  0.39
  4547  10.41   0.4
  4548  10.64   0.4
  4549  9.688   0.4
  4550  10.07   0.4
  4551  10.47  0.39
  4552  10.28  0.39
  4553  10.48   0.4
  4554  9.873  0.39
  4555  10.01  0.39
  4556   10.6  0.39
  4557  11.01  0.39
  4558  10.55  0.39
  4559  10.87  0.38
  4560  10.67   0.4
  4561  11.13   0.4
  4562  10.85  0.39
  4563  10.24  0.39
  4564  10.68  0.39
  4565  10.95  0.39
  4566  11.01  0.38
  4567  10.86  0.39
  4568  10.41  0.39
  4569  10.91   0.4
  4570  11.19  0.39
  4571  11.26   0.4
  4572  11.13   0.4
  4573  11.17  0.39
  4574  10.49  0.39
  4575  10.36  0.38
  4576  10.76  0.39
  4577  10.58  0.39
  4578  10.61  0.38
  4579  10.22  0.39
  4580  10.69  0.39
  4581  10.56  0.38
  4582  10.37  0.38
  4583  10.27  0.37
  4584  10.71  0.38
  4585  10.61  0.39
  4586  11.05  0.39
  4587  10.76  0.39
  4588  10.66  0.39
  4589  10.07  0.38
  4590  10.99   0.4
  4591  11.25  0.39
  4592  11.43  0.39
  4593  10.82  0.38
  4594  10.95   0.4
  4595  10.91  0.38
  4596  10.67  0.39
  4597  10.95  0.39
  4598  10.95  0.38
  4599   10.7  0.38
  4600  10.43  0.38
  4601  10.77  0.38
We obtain 0.11 mag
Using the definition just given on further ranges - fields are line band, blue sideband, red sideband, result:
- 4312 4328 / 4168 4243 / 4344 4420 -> 0.041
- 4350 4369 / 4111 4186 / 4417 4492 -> 0.027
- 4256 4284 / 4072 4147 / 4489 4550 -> -0.044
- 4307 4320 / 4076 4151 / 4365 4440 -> 0.035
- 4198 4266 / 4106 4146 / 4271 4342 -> -0.056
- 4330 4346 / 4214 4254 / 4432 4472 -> 0.269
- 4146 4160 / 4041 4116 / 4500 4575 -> -0.052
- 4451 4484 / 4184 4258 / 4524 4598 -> 0.019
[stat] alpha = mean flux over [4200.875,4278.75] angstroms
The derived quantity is 10.4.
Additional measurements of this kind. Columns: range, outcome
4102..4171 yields 10.1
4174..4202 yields 10.5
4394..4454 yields 10.5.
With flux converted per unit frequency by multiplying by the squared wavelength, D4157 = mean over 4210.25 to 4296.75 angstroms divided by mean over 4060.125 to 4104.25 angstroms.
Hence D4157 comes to 1.2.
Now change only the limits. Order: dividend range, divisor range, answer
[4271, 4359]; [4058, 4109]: 1.13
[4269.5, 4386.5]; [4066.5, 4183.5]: 1.08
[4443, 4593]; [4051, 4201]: 1.26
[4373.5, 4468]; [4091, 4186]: 1.20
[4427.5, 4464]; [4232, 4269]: 1.11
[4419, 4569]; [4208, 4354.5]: 1.18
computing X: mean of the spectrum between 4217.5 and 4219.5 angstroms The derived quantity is 10.5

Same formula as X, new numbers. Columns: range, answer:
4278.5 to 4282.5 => 10.6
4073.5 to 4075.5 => 10.3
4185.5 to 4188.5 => 10.2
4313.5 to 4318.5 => 10.2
